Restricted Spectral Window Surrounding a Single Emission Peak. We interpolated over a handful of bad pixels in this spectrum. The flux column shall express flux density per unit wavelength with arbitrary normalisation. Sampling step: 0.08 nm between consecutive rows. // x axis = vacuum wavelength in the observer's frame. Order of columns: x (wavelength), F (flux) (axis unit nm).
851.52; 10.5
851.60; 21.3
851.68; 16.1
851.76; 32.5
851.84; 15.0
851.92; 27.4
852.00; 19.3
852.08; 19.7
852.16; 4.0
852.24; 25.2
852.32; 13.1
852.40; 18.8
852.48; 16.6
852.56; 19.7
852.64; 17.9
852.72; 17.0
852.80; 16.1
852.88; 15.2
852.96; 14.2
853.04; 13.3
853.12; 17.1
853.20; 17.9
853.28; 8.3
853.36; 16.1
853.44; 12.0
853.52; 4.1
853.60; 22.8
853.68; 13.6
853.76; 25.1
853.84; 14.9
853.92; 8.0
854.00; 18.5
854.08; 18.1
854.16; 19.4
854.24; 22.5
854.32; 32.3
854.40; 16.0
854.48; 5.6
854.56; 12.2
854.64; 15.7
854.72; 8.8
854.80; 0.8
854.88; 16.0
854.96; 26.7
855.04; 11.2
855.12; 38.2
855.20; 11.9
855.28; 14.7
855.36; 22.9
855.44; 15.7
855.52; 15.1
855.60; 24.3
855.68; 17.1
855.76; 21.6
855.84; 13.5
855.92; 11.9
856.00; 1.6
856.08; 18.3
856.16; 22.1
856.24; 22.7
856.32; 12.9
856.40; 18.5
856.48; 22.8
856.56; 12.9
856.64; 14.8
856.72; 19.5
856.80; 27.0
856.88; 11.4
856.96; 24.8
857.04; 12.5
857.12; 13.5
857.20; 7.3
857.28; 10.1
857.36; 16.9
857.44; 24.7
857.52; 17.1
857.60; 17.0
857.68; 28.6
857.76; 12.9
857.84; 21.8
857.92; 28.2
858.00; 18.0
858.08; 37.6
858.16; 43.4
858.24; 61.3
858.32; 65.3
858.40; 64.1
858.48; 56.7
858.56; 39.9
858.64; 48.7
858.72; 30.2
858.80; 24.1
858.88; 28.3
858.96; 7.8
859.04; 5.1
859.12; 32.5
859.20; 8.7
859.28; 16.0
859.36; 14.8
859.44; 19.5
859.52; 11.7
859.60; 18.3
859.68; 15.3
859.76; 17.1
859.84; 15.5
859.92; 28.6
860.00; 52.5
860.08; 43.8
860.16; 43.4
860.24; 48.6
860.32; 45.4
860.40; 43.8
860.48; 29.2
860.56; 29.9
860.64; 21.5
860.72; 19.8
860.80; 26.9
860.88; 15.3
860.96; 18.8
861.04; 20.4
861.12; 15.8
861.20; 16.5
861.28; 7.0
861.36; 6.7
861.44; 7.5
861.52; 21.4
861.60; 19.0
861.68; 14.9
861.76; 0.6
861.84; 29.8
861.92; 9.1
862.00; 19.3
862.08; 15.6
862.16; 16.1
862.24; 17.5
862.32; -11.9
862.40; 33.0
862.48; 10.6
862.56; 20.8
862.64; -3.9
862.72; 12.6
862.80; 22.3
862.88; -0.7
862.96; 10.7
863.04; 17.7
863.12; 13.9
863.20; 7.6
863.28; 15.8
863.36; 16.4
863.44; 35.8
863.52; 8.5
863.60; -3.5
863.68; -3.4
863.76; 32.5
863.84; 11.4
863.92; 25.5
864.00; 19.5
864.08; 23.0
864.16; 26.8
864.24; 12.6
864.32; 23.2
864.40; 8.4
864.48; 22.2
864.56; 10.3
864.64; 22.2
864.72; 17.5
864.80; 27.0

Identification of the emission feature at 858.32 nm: [S II] 6716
